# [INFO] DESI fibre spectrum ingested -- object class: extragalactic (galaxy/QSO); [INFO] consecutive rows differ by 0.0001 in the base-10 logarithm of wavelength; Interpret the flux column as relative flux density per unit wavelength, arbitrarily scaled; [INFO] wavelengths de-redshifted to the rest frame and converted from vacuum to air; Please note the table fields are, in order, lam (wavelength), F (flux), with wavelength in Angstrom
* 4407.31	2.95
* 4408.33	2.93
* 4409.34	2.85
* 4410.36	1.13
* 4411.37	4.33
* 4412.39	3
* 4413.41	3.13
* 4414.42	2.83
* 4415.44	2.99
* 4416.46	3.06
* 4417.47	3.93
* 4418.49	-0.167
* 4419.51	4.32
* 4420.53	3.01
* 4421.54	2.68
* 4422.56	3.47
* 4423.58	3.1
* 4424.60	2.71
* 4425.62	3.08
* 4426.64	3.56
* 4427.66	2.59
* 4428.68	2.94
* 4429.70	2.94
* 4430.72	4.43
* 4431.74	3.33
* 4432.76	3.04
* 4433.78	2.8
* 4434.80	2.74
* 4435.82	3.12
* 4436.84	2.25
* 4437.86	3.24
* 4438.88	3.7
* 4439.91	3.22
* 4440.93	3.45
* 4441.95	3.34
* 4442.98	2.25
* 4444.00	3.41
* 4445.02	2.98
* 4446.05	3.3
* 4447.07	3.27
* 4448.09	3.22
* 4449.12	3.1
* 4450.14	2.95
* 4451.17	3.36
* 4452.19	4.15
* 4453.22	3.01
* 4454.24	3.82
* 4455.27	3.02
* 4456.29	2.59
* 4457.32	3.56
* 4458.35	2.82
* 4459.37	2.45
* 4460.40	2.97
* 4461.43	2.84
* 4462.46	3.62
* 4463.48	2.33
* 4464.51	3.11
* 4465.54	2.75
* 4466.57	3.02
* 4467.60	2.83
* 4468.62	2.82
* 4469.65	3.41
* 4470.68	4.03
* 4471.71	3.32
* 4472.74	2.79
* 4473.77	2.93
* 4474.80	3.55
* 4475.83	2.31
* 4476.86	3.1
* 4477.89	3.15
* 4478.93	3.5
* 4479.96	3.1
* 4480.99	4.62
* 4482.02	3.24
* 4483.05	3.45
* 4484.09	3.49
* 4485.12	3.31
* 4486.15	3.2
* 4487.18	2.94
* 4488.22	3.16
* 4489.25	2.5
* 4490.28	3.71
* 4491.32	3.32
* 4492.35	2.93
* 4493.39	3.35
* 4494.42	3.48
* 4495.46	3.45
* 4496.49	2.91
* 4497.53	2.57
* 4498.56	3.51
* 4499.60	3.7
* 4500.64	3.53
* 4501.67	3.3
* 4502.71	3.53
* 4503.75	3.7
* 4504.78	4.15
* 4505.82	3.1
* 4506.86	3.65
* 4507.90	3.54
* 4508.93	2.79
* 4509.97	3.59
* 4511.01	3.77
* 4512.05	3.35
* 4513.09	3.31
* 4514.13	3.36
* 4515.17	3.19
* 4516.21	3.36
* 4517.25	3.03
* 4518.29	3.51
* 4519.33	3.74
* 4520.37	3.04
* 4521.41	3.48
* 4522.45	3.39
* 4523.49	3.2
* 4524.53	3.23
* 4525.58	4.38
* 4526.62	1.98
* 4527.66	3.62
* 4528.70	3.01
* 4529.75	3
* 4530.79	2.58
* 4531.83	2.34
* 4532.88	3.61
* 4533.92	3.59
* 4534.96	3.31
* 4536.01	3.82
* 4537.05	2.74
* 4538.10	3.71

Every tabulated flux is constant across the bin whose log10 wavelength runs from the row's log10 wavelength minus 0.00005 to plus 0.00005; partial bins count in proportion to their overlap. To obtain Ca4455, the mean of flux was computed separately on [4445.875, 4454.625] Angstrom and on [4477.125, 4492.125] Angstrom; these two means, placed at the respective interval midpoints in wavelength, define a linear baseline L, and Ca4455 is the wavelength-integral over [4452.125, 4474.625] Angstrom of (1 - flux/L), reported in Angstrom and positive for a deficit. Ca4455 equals 1.7 Angstrom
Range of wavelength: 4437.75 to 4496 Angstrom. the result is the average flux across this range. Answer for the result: 3.19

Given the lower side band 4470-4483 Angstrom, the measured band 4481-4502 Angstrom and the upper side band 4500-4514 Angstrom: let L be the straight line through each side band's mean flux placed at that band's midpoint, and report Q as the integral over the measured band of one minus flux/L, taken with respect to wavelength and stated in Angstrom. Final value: 0.7 Angstrom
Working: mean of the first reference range 3.31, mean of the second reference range 3.48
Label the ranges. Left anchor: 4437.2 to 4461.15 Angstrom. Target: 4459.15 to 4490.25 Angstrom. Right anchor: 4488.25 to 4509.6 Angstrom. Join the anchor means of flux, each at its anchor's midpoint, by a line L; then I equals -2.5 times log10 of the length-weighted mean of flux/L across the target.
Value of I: 0.04 mag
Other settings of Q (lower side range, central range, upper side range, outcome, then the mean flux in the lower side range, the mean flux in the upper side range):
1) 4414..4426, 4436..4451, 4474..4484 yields -0.2 Angstrom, 2.92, 3.33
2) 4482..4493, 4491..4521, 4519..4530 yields -1.2 Angstrom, 3.2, 3.28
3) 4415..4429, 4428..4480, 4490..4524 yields -0.2 Angstrom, 2.95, 3.38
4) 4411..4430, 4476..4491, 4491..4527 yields -0.2 Angstrom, 3.02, 3.36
